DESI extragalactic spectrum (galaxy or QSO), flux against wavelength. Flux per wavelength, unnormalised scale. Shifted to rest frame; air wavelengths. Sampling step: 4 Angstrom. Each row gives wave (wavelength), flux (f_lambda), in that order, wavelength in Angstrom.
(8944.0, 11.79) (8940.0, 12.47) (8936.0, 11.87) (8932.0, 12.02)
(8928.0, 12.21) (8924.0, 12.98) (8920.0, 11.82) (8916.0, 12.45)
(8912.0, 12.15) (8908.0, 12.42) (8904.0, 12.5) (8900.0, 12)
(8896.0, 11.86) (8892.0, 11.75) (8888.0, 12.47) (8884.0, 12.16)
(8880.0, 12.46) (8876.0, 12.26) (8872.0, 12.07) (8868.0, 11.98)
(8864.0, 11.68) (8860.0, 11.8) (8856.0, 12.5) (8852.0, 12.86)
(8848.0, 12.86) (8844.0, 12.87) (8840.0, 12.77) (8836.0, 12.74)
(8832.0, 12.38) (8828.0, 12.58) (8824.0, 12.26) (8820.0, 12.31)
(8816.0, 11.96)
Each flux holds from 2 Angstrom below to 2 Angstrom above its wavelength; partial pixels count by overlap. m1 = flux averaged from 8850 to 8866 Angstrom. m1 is 12.2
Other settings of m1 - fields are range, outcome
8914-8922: 12.1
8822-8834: 12.4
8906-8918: 12.3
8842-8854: 12.9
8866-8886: 12.2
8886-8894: 12.1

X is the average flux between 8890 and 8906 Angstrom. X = 12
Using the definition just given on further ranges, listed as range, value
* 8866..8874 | 12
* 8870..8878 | 12.2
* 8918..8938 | 12.2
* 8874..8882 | 12.4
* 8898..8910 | 12.3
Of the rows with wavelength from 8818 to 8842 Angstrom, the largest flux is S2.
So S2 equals 12.77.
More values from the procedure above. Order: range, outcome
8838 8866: 12.87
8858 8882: 12.46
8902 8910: 12.5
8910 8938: 12.98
